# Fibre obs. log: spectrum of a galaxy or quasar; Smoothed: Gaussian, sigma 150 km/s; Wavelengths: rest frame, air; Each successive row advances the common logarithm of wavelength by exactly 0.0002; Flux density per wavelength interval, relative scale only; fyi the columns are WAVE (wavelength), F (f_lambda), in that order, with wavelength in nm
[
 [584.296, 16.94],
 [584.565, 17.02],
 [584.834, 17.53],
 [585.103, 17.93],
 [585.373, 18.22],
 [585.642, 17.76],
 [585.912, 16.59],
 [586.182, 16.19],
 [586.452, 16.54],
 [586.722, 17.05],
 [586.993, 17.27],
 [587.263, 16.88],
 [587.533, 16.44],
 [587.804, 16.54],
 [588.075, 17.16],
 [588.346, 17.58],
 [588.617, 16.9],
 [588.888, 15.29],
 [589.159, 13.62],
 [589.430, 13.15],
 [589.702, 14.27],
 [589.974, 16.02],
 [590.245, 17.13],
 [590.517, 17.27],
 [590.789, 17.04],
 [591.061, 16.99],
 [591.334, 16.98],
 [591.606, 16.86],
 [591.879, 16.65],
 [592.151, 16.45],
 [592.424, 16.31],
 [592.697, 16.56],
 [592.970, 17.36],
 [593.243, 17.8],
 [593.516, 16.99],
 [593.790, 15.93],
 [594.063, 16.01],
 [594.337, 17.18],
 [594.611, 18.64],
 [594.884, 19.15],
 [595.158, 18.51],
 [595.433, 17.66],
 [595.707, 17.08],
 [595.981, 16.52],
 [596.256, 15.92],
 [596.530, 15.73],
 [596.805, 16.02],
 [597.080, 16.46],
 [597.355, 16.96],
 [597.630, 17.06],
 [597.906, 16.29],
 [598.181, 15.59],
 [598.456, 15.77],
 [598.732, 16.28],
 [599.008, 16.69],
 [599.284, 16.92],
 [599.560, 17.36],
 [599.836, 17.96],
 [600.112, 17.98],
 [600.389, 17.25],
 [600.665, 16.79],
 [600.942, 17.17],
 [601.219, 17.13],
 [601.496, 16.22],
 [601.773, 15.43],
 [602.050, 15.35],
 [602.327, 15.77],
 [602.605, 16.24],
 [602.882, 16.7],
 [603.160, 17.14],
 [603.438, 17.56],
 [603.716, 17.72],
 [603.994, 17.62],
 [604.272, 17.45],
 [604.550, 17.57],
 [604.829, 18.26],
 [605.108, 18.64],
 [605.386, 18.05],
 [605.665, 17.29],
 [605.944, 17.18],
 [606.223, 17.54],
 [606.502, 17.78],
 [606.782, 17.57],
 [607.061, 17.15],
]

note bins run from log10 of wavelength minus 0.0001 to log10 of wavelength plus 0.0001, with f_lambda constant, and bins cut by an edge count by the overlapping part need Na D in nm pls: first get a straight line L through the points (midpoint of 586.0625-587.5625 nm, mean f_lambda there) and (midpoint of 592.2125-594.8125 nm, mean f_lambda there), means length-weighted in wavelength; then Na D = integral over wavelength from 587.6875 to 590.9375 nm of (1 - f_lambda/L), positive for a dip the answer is 0.17 nm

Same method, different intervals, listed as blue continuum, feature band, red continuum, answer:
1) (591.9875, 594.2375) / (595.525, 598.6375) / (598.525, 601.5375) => 0.11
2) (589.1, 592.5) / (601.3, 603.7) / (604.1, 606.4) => 0.14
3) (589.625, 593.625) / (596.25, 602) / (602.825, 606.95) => 0.21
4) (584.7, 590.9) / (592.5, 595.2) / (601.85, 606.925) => -0.09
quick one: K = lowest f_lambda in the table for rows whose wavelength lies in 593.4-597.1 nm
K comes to 15.73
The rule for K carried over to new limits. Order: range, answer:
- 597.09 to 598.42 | 15.59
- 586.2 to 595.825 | 13.15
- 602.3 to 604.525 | 15.77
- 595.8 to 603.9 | 15.35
